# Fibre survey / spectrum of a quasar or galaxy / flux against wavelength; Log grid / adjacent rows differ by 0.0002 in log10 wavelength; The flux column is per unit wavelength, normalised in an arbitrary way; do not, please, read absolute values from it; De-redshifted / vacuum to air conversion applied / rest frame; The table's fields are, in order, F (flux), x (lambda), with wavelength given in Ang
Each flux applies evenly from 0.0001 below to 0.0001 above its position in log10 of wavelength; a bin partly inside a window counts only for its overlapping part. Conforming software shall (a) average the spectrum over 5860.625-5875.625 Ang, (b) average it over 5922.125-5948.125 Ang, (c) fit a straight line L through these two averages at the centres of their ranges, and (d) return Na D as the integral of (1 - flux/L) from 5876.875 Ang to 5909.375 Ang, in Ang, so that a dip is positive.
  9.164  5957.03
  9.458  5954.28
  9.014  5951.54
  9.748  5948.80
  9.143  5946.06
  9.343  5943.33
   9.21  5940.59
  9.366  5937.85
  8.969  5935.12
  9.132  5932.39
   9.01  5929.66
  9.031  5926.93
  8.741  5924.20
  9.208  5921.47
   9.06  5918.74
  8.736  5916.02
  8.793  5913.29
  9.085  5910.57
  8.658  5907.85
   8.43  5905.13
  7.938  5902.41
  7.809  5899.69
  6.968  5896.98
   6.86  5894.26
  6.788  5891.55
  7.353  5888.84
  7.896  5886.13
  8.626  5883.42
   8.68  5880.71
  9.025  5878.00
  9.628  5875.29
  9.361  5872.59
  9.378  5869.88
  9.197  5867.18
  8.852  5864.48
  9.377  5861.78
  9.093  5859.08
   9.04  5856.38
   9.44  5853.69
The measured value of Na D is 4.6 Ang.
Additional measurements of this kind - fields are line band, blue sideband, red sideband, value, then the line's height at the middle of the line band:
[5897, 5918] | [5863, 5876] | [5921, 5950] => 1.82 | 9.21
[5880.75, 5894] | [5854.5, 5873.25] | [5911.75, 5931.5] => 2.03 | 9.09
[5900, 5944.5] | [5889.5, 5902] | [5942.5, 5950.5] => -3.02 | 8.35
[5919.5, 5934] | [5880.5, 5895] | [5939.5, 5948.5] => -0.38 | 8.8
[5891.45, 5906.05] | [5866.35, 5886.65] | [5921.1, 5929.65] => 2.43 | 8.99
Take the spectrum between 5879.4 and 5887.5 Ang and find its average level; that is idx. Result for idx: 8.4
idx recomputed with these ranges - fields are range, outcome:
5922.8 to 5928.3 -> 8.88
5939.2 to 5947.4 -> 9.23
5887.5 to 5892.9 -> 7.07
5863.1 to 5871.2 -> 9.15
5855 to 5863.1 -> 9.17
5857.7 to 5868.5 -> 9.13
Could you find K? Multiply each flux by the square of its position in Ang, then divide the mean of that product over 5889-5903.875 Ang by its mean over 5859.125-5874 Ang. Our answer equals 0.8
